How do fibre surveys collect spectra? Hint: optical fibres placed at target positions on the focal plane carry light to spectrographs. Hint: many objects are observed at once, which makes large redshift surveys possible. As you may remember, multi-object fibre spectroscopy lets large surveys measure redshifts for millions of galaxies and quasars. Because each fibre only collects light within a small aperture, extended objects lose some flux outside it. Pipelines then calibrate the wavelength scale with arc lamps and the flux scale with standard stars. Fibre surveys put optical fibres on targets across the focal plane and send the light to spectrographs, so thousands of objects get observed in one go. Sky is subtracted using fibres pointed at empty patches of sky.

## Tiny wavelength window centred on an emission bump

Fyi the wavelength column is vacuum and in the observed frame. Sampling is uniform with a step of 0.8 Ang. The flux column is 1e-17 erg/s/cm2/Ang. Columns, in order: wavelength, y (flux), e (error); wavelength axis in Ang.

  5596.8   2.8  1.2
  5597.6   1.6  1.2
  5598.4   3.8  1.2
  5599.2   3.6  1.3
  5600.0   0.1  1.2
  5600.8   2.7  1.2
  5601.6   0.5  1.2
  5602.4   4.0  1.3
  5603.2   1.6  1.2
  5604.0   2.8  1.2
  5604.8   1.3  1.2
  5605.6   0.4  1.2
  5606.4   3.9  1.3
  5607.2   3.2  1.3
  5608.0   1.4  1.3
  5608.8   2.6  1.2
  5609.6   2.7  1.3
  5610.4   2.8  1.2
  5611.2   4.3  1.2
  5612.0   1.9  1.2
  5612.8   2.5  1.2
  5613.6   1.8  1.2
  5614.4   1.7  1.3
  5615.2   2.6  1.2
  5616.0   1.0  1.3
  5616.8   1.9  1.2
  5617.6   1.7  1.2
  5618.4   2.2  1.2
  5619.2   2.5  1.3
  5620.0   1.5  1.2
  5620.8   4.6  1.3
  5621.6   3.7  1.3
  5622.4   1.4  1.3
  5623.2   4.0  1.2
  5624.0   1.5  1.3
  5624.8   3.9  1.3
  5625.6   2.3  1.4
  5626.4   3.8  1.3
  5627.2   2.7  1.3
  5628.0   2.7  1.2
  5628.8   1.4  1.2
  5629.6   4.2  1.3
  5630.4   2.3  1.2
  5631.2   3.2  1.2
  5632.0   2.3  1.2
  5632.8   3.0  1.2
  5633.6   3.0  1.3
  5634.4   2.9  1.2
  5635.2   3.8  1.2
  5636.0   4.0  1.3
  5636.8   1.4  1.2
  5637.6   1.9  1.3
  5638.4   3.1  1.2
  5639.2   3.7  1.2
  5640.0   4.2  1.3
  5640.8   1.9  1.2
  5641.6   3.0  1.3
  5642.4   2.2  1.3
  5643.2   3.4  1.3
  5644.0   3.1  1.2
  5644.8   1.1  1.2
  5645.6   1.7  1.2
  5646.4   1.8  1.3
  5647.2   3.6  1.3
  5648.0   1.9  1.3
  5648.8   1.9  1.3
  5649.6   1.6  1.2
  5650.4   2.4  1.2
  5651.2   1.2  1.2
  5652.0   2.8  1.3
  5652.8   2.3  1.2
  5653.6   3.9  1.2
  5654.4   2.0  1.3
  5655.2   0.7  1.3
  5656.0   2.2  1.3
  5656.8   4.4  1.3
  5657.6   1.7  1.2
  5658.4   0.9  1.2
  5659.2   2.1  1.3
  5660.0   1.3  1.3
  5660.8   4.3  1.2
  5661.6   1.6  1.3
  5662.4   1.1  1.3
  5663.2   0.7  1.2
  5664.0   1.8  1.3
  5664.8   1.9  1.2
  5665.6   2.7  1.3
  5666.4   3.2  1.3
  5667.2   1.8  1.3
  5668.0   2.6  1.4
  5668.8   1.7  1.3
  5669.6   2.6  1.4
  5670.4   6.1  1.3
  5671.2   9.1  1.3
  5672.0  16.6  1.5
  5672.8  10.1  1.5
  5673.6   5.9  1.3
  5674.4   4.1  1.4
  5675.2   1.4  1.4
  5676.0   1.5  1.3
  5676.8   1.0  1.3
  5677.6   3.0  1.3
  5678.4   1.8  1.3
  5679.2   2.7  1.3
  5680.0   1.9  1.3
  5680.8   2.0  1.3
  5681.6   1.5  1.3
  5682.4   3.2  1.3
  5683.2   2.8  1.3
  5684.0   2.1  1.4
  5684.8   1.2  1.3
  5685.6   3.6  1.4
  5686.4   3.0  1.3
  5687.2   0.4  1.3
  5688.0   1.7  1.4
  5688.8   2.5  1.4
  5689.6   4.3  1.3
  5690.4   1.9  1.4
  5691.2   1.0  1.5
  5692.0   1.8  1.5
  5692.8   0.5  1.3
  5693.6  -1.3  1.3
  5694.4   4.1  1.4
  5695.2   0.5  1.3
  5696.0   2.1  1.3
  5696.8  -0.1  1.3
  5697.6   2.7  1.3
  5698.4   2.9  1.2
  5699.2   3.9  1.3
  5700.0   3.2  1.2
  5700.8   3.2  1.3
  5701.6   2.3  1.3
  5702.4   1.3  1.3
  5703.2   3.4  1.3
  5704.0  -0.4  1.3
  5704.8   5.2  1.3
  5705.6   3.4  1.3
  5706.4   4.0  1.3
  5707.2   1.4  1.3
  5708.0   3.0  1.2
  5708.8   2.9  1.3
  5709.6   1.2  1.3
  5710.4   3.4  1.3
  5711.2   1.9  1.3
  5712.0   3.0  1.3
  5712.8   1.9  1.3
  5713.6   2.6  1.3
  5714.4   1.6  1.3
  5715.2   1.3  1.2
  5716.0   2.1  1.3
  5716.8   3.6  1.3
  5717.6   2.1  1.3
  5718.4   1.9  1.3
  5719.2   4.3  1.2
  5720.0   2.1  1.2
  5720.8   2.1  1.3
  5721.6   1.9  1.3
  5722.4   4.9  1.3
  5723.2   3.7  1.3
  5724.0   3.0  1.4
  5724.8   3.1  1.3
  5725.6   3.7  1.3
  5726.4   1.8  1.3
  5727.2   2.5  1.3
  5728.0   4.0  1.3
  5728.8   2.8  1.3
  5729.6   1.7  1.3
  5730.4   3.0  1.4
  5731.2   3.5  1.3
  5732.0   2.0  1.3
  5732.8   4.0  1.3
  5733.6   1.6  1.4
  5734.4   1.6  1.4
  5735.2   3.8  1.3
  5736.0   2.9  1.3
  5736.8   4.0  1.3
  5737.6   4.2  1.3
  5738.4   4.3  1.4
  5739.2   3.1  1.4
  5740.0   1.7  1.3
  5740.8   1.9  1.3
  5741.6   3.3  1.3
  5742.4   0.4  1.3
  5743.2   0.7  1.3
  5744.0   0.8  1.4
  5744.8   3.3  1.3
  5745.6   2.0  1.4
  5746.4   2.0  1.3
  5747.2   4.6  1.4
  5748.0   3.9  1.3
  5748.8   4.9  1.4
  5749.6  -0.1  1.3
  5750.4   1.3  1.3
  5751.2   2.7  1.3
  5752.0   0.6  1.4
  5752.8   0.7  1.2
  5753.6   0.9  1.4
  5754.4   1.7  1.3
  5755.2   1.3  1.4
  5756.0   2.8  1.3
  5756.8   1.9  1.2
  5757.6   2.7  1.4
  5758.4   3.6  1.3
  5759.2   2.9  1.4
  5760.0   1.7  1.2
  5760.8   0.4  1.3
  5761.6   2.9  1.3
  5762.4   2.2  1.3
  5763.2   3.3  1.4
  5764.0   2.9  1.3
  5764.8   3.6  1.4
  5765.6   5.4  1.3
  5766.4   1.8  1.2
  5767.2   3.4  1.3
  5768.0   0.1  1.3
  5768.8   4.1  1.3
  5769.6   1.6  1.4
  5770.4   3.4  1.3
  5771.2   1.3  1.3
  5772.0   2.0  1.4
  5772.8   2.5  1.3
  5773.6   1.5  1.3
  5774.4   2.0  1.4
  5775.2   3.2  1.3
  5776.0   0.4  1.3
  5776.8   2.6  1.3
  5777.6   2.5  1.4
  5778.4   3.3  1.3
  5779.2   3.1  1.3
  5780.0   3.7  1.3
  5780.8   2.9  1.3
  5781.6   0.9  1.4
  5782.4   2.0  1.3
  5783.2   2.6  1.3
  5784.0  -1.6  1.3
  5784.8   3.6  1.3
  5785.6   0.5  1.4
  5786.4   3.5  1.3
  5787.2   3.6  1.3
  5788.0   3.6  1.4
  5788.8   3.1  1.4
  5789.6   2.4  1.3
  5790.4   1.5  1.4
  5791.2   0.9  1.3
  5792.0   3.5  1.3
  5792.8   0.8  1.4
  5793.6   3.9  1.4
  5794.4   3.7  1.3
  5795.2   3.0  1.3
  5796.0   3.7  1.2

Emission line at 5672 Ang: H-gamma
